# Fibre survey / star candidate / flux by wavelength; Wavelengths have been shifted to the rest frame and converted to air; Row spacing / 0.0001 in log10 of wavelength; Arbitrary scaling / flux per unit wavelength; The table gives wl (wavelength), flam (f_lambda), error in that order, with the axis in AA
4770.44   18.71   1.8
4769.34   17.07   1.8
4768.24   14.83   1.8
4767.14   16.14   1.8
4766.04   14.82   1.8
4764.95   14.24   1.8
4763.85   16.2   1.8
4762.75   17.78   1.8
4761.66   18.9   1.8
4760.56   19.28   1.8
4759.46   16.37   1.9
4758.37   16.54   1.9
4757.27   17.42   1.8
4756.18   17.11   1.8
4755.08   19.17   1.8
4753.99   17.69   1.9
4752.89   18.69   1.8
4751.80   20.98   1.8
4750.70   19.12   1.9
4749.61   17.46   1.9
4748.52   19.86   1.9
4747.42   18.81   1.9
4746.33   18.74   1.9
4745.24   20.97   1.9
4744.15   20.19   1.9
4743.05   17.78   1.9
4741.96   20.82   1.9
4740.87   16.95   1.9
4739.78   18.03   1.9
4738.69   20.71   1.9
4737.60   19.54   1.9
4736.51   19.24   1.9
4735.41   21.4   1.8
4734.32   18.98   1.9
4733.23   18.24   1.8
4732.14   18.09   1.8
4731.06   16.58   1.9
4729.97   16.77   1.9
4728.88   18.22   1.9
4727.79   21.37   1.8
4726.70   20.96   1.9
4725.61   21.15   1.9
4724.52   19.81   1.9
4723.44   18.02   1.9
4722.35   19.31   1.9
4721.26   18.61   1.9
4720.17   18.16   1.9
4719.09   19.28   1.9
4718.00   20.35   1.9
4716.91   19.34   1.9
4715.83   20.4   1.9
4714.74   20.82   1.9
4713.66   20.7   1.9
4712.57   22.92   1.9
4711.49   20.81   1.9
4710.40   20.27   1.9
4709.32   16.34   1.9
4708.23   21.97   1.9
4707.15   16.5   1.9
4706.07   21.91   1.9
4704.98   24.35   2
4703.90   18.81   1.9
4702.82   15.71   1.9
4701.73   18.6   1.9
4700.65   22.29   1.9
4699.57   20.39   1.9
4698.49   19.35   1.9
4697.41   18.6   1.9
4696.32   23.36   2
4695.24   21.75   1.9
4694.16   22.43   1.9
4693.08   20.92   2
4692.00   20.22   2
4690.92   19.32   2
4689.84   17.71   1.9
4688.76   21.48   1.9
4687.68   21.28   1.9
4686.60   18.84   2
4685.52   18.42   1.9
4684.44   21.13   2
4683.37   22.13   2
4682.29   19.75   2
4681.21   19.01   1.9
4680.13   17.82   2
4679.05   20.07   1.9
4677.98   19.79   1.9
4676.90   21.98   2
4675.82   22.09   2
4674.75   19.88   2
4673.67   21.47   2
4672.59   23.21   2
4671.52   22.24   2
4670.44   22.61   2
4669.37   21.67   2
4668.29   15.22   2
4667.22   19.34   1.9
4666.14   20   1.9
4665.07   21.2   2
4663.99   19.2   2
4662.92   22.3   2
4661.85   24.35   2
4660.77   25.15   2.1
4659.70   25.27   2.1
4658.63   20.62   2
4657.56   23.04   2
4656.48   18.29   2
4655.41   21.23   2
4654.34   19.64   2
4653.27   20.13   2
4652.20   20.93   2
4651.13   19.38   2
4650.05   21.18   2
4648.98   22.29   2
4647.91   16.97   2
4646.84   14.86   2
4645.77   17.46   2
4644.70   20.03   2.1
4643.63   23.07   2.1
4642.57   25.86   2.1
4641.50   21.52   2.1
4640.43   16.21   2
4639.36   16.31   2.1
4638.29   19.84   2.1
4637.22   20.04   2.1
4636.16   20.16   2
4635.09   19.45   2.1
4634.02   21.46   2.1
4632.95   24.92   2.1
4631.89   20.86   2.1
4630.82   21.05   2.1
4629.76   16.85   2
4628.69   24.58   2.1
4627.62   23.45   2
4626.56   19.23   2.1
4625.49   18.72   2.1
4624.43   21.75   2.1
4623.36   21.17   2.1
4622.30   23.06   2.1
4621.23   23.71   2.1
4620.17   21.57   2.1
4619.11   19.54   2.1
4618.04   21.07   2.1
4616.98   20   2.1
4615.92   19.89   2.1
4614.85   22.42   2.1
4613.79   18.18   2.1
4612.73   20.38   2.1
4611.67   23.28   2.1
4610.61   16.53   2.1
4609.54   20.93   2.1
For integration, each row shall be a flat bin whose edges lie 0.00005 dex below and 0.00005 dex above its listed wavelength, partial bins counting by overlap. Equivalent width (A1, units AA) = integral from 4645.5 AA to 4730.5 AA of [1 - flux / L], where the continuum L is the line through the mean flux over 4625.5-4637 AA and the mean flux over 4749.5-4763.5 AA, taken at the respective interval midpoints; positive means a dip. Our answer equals -2.2 AA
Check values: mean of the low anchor 21.1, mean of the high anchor 18.2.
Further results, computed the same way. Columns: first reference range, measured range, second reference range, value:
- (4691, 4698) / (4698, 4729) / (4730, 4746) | 0.4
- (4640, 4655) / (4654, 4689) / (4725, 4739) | -1.9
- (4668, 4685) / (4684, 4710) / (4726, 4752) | 0.2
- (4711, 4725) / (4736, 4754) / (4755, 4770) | -1.2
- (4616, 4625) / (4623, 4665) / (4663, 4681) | 0.5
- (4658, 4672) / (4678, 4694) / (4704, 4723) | 0.7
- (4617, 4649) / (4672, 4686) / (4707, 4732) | -0.4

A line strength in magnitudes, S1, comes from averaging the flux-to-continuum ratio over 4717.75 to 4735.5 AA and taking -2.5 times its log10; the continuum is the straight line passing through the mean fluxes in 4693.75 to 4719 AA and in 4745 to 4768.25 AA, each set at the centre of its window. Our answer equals 0.01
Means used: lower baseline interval 20.3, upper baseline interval 17.8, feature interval 19.1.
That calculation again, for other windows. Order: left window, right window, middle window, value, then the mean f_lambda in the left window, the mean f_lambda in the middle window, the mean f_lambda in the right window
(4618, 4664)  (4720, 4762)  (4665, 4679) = -0.029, 20.9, 20.8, 18.9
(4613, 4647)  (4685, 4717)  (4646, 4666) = -0.018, 20.6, 20.8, 20.2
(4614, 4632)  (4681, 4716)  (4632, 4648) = 0.048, 21.1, 20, 20.3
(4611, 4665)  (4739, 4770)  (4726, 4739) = -0.039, 20.8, 19.2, 17.9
